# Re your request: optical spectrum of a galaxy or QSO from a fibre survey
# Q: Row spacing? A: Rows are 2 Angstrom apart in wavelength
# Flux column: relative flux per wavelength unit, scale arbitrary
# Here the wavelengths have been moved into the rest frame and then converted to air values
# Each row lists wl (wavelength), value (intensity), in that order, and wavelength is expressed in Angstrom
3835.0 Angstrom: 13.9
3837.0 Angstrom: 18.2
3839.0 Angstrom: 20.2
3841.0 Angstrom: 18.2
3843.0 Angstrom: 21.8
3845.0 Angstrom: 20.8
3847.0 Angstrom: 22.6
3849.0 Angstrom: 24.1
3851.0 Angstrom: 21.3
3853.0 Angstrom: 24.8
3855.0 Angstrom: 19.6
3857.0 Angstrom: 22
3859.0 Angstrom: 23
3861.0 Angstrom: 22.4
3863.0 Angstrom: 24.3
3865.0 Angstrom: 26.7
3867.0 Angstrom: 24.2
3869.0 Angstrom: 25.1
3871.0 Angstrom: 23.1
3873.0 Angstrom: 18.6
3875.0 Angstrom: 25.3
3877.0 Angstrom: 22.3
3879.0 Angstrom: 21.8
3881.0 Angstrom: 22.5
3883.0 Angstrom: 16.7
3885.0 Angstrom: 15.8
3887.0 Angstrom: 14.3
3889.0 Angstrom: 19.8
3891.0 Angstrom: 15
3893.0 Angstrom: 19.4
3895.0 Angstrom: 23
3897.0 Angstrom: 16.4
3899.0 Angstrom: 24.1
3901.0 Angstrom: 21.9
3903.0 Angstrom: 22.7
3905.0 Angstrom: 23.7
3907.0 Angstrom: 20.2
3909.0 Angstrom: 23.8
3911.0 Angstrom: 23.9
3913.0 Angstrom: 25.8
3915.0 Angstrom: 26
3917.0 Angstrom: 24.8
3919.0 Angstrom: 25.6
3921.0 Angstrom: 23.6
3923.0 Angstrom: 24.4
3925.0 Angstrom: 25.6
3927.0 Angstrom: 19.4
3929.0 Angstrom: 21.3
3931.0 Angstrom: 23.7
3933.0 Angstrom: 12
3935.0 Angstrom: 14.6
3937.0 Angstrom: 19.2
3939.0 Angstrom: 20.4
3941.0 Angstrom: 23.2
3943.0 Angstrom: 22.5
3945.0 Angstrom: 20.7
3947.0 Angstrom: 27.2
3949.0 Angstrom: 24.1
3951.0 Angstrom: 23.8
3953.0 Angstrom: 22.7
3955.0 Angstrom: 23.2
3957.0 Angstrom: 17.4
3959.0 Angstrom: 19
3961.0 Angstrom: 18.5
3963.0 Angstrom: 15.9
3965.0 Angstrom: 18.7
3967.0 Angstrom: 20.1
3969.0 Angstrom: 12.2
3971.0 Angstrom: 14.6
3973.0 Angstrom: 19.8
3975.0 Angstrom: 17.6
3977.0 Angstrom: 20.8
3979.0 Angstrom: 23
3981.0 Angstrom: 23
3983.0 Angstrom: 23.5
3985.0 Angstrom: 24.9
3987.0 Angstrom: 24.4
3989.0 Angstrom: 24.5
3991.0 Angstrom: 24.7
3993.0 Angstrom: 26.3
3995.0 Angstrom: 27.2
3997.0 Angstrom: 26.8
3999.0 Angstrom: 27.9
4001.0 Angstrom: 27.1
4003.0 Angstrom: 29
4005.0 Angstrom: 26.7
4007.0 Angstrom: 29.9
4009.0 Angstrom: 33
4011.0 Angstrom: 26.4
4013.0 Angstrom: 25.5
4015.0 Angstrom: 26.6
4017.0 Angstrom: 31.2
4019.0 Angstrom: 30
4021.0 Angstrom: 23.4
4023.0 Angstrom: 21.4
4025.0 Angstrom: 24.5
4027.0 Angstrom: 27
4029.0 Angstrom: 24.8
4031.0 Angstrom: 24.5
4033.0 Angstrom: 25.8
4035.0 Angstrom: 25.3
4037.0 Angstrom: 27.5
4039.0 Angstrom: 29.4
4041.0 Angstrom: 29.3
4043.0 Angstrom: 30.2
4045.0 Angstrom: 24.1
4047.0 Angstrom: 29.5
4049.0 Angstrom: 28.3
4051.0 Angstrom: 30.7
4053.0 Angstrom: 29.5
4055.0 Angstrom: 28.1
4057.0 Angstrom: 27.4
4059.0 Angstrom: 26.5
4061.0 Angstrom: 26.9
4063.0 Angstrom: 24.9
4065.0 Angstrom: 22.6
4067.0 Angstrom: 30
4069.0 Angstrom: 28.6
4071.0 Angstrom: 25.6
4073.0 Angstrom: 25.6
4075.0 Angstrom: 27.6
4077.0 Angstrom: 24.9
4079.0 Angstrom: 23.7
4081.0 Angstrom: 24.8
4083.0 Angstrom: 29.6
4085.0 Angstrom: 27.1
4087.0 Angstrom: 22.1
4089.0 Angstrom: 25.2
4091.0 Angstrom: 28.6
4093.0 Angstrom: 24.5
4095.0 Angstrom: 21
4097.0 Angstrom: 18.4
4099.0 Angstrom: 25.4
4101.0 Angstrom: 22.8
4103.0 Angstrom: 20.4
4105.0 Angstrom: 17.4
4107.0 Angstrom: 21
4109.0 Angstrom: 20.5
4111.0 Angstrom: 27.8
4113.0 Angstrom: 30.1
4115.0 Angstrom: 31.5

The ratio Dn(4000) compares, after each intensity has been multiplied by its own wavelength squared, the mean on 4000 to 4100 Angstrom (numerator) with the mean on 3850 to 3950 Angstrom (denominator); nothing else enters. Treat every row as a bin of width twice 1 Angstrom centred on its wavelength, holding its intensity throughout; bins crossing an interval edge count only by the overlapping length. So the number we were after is 1.3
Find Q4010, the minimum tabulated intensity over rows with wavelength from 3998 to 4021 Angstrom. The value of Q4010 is 23.4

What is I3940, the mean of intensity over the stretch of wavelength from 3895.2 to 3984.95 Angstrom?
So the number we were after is 21.3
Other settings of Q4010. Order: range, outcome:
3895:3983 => 12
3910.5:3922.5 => 23.6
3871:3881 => 18.6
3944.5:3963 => 15.9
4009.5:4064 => 21.4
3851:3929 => 14.3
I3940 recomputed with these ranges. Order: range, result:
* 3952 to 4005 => 22.1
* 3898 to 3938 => 22.3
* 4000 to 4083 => 27.1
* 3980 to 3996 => 24.8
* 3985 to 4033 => 26.6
